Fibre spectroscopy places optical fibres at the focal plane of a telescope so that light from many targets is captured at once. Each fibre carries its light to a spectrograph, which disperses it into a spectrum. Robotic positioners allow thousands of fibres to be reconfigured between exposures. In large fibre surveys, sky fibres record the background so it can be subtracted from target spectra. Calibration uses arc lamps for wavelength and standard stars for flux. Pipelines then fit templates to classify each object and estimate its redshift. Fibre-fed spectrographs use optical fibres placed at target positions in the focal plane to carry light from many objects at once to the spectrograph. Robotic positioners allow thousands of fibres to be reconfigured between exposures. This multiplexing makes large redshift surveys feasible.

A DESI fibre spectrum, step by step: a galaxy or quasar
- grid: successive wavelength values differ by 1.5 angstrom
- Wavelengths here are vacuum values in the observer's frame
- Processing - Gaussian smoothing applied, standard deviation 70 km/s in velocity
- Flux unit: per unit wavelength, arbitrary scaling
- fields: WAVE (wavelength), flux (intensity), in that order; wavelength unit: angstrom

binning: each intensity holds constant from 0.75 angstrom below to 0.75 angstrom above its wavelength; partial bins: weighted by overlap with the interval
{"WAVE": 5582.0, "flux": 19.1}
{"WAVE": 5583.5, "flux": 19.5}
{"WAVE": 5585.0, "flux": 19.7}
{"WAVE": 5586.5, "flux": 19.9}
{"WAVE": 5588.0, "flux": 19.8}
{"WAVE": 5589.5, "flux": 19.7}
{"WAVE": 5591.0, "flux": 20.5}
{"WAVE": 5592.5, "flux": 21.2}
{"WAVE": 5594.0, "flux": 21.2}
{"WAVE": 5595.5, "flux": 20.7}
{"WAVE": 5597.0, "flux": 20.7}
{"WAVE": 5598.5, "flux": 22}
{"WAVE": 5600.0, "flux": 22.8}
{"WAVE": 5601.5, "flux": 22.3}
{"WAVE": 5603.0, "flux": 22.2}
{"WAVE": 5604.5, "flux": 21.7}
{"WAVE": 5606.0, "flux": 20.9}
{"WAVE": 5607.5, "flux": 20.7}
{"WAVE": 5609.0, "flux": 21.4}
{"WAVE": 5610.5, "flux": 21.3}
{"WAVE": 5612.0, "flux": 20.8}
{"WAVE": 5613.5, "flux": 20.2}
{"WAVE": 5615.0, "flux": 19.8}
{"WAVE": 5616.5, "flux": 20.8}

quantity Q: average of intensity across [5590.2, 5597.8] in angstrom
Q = 20.9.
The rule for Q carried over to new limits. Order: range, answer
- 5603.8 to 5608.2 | 21.1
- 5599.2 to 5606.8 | 22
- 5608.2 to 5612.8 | 21.2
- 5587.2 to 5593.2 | 20.3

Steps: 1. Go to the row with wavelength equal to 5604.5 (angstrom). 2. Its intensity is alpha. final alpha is 21.7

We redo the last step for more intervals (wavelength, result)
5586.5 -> 19.9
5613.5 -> 20.2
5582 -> 19.1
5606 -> 20.9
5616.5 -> 20.8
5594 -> 21.2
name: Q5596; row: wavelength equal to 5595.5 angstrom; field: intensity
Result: 20.7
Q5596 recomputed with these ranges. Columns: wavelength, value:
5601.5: 22.3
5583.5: 19.5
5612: 20.8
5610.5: 21.3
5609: 21.4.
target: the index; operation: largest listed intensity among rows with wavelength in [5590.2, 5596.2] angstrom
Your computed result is 21.2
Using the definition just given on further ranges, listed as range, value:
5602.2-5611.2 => 22.2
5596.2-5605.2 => 22.8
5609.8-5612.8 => 21.3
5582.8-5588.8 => 19.9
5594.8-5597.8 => 20.7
